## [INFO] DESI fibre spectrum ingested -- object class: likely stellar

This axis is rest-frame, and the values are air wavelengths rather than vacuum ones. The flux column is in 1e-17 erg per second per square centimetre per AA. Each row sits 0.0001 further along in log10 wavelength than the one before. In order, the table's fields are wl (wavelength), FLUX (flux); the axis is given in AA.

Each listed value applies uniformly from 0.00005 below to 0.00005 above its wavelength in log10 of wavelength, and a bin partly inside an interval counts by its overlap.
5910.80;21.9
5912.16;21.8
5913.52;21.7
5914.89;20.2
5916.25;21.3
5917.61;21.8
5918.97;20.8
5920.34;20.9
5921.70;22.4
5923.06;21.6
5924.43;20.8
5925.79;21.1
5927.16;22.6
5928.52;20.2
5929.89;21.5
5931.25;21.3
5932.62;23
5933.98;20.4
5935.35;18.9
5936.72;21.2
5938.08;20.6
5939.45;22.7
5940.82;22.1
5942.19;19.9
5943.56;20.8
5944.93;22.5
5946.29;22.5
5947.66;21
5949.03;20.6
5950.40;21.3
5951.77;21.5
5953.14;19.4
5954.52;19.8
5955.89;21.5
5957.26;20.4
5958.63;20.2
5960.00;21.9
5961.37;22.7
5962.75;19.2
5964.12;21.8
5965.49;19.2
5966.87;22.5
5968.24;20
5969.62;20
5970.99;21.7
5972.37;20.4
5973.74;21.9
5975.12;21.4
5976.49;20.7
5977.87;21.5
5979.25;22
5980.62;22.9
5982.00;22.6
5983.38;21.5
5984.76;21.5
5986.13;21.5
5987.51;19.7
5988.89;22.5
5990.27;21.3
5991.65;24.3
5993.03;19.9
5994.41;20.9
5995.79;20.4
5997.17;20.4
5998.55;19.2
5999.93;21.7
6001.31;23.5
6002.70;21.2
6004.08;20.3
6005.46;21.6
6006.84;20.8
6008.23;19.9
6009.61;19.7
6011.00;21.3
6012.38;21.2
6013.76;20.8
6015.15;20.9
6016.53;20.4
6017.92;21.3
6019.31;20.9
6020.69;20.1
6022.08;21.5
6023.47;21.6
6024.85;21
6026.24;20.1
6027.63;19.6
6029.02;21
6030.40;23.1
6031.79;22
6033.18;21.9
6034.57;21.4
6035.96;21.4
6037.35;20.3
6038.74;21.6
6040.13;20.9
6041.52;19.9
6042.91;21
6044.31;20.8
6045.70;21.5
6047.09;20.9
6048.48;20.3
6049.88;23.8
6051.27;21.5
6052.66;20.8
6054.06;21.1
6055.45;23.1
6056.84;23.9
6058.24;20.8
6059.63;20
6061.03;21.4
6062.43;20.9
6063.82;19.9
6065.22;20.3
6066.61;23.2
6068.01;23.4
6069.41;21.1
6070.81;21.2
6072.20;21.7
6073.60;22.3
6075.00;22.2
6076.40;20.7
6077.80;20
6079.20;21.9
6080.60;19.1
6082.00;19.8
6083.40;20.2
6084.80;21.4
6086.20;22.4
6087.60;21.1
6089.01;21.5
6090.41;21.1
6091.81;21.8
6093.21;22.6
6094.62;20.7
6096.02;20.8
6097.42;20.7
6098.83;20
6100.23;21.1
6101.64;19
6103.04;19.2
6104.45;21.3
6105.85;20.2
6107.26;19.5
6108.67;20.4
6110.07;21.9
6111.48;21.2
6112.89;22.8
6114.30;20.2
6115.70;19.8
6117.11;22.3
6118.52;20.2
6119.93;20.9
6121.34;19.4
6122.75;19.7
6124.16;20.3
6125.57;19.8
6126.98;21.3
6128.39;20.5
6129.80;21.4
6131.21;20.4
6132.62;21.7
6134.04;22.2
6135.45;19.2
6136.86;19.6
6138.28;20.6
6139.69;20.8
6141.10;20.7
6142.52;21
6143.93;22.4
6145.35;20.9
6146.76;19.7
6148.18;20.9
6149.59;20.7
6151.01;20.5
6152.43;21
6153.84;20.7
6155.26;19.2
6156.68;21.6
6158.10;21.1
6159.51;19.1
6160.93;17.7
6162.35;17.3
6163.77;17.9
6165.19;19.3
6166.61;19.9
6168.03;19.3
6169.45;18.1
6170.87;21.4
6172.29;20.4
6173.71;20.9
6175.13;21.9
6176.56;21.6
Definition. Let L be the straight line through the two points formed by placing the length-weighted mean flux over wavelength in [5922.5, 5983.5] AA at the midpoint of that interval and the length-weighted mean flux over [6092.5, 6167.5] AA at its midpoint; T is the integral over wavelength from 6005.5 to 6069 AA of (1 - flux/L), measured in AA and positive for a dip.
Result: -1.1 AA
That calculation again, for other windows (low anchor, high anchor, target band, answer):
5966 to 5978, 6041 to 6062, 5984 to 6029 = 0.50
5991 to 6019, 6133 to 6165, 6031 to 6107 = -1.92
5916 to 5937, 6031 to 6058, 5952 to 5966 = 0.42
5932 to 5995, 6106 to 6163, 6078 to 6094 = -0.33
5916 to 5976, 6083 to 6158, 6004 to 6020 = 0.16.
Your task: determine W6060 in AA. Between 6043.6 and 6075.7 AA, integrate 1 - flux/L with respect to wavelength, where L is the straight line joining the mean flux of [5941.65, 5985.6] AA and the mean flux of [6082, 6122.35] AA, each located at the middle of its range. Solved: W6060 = -0.99 AA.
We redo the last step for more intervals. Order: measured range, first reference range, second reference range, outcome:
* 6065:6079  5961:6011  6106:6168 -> -0.6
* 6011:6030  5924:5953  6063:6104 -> 0.2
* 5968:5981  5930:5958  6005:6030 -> -0.2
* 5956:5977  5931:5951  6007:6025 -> 0.1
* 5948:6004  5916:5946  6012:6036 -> 0.2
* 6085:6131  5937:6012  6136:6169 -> -1.0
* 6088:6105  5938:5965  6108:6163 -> -0.1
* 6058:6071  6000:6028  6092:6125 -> -0.3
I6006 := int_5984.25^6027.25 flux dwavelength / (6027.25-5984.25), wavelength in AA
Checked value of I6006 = 21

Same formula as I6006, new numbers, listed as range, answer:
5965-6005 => 21.3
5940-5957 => 21.1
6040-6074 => 21.4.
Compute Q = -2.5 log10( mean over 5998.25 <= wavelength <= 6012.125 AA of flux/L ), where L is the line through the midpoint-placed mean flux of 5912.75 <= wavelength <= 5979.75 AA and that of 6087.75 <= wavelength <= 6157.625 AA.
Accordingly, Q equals 0.00 mag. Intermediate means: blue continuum 21.1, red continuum 20.7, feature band 21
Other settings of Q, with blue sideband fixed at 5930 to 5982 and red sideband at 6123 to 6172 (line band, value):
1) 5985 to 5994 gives -0.03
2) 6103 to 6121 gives -0.02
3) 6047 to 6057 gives -0.06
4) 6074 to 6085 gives -0.01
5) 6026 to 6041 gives -0.02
